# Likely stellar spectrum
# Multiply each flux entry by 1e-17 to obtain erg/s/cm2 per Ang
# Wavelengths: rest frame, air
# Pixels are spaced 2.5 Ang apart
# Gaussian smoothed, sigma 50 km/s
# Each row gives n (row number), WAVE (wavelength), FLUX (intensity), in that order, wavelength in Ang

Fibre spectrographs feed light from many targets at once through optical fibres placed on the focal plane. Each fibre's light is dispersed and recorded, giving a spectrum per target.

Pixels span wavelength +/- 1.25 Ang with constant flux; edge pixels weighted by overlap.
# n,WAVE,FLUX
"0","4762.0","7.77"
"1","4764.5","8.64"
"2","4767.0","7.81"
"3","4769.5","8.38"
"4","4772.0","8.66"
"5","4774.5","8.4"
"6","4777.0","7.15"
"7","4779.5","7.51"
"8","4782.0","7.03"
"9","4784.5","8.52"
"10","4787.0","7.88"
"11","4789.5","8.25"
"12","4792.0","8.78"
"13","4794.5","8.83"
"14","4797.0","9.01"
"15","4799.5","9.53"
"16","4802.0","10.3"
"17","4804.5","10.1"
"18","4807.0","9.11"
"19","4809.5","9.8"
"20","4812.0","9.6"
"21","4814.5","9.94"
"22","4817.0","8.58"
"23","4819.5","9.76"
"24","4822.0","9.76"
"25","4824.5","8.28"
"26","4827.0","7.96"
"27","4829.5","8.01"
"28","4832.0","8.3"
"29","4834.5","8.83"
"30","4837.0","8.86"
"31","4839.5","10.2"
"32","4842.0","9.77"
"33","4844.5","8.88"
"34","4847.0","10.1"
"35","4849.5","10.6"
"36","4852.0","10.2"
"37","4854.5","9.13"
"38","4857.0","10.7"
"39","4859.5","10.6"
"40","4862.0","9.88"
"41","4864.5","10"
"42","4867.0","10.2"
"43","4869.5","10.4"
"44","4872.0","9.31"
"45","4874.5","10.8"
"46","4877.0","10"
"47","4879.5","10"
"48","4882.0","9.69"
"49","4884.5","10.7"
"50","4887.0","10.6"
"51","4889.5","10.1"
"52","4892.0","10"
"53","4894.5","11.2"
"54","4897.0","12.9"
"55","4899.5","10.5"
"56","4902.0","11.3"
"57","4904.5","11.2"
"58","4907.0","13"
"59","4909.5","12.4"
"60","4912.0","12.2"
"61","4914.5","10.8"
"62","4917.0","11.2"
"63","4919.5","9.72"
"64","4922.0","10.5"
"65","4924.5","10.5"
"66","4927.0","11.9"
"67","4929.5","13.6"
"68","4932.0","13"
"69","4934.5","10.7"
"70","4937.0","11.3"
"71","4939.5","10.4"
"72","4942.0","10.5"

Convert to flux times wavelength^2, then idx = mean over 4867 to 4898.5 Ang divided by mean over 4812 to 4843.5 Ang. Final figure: 1.18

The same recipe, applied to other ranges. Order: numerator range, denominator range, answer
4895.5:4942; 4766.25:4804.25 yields 1.43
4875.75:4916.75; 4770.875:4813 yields 1.32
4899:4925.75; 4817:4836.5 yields 1.34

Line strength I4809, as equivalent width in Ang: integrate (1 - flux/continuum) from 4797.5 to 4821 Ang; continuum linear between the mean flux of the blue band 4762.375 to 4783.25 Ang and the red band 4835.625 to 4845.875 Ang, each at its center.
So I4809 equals -2.4 Ang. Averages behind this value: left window 7.94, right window 9.43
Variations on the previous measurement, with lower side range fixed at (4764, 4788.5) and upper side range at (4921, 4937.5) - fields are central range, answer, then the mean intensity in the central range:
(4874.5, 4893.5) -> 0.7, 10.2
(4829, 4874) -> 0.4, 9.71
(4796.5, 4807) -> -1.4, 9.71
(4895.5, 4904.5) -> -0.4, 11.5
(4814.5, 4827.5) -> 0.0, 9.02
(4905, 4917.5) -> -0.8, 11.9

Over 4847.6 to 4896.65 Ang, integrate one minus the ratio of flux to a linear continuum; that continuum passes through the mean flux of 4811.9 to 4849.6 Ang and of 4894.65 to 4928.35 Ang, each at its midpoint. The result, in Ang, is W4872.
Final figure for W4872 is 0.2 Ang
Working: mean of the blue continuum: 9.16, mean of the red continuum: 11.4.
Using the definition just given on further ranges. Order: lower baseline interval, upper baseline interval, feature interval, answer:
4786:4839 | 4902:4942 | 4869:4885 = 0.6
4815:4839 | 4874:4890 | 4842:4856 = -0.6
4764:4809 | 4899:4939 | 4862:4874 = 0.4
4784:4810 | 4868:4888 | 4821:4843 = 1.6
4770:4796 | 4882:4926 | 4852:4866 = -0.1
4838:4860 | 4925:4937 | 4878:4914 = 0.3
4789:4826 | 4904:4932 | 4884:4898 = 0.2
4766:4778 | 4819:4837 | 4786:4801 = -0.8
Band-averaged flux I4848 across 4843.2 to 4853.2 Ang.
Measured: 9.94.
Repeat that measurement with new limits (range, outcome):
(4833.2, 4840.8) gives 9.29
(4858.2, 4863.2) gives 10.2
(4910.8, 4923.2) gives 10.9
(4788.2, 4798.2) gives 8.71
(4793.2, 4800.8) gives 9.13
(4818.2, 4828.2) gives 8.94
